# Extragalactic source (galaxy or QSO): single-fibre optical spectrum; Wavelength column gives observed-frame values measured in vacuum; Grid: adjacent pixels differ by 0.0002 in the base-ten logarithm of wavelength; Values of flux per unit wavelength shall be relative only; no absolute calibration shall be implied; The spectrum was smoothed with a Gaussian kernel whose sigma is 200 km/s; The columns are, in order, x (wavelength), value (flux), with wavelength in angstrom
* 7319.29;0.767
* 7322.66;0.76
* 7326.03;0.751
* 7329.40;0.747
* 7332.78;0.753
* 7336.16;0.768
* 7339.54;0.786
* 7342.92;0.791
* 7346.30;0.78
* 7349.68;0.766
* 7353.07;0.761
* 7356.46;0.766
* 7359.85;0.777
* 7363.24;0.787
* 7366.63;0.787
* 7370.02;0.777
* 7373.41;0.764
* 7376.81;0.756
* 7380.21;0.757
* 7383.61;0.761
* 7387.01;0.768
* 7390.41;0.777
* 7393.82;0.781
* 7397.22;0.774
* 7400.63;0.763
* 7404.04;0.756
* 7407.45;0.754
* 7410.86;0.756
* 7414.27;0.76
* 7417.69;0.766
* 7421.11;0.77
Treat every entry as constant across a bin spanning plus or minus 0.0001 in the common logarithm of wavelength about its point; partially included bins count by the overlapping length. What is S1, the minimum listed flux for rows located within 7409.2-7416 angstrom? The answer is 0.756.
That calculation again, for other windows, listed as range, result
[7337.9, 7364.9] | 0.761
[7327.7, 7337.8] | 0.747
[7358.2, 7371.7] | 0.777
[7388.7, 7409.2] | 0.754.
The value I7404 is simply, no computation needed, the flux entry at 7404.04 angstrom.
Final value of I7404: 0.756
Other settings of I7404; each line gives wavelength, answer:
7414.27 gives 0.76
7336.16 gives 0.768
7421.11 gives 0.77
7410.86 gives 0.756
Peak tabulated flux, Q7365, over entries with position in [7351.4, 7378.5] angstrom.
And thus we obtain 0.787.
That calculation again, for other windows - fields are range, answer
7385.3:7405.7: 0.781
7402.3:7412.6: 0.756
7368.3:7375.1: 0.777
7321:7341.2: 0.786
